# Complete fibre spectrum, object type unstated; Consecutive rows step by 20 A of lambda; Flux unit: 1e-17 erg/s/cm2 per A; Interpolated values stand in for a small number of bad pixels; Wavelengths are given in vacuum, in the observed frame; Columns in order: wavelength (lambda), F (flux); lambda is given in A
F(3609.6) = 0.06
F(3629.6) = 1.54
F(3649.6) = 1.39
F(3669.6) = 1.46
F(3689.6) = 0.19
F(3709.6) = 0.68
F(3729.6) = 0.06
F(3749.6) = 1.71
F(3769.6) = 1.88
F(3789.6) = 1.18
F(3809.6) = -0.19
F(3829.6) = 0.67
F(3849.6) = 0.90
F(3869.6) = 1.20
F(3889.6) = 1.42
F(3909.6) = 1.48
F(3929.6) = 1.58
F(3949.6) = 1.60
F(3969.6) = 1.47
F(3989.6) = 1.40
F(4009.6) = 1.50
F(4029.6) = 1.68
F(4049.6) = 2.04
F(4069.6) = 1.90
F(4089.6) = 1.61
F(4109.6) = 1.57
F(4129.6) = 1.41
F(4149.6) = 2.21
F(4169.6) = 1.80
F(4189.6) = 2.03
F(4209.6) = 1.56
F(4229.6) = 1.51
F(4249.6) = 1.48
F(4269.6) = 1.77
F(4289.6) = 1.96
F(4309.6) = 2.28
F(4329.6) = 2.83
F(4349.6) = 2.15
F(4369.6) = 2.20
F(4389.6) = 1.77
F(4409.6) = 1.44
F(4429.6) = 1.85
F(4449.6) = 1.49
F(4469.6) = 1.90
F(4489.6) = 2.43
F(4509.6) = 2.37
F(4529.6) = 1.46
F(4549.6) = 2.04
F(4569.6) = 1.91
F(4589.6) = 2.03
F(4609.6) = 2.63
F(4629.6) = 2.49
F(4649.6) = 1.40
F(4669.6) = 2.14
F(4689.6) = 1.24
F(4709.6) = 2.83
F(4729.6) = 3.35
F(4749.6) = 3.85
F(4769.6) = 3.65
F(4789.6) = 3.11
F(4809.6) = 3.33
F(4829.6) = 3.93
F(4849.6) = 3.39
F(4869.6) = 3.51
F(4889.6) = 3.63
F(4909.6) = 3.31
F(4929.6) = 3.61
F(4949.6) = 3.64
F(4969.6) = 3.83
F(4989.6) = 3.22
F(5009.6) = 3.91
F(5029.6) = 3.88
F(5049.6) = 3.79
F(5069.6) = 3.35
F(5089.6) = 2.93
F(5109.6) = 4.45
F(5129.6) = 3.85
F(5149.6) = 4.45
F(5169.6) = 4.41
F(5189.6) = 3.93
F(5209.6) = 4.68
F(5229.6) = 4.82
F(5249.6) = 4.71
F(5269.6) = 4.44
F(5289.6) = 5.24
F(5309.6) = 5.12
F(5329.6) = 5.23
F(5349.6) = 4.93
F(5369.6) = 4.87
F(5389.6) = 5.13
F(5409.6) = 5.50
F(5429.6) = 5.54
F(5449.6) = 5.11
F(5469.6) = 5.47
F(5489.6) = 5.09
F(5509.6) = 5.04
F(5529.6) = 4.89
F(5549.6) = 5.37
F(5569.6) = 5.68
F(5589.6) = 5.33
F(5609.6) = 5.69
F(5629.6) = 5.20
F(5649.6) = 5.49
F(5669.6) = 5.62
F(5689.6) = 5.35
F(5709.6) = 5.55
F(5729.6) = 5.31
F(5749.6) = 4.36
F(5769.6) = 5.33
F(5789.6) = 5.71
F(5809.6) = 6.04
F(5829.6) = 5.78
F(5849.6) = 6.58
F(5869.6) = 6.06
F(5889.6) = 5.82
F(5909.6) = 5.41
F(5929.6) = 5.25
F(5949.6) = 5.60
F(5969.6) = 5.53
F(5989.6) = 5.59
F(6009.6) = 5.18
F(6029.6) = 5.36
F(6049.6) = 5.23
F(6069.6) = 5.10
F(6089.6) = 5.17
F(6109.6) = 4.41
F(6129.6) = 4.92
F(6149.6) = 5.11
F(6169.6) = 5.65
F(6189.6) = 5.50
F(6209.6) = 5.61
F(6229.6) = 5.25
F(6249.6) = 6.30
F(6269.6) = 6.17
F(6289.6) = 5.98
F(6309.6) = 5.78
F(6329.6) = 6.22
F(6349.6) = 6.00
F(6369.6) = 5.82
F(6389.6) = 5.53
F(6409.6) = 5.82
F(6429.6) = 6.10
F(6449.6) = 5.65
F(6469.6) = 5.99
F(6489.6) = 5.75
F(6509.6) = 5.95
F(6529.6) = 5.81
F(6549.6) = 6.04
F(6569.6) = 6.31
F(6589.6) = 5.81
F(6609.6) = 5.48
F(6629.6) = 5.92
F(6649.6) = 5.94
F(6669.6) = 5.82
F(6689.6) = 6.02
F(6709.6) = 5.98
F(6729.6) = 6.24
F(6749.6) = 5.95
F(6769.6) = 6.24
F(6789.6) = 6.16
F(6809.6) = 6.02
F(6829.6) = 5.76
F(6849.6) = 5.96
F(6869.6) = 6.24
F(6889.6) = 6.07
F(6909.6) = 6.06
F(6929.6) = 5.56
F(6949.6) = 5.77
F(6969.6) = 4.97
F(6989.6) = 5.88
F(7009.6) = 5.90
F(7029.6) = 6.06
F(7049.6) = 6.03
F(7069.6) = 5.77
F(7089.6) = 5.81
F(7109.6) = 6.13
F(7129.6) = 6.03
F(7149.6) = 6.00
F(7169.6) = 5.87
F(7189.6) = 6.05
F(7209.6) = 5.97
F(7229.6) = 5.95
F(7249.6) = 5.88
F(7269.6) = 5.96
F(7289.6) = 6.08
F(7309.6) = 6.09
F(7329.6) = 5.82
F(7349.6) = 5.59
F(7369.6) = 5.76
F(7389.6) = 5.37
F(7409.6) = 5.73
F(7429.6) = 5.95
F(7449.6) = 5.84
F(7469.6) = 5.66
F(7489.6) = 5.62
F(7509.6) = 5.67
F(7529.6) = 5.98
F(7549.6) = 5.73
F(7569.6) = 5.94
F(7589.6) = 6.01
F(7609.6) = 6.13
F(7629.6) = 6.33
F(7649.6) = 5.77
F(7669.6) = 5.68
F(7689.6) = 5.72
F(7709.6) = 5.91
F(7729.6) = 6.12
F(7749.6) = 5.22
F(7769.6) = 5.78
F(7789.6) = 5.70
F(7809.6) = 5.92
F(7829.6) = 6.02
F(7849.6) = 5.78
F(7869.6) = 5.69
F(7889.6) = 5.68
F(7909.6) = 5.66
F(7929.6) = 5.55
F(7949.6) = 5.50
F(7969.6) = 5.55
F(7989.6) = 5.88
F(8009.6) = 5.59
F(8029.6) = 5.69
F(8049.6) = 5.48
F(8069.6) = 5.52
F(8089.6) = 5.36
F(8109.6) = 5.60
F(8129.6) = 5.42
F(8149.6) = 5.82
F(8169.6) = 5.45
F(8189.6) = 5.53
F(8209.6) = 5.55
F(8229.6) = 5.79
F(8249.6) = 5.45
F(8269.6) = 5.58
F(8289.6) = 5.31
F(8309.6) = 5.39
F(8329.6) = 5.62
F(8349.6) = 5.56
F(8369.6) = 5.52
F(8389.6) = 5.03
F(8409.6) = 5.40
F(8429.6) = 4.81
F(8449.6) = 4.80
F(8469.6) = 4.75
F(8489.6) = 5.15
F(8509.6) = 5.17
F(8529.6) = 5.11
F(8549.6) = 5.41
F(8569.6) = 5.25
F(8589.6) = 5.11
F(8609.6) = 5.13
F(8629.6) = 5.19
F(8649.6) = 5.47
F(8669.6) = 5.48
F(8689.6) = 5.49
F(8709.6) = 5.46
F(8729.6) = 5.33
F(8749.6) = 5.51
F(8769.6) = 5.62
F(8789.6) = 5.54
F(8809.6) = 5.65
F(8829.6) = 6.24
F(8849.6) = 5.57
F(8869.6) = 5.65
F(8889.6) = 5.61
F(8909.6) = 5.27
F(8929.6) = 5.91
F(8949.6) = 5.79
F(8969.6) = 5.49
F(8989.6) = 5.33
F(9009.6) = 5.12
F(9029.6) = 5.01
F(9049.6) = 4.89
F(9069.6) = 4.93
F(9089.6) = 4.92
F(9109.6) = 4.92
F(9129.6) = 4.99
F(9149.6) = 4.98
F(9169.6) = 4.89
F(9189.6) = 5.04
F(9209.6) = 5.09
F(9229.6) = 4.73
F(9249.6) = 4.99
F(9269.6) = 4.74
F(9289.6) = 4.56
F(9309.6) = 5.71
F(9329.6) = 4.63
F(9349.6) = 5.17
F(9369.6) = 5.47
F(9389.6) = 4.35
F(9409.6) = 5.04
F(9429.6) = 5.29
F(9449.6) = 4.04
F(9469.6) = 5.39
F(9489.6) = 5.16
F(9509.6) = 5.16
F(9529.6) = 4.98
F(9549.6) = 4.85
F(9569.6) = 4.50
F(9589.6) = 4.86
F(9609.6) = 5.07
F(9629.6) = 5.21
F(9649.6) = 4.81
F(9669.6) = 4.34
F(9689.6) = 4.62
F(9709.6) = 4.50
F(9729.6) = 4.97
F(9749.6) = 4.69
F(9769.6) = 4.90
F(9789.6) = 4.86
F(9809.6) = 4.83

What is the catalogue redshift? 0.181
